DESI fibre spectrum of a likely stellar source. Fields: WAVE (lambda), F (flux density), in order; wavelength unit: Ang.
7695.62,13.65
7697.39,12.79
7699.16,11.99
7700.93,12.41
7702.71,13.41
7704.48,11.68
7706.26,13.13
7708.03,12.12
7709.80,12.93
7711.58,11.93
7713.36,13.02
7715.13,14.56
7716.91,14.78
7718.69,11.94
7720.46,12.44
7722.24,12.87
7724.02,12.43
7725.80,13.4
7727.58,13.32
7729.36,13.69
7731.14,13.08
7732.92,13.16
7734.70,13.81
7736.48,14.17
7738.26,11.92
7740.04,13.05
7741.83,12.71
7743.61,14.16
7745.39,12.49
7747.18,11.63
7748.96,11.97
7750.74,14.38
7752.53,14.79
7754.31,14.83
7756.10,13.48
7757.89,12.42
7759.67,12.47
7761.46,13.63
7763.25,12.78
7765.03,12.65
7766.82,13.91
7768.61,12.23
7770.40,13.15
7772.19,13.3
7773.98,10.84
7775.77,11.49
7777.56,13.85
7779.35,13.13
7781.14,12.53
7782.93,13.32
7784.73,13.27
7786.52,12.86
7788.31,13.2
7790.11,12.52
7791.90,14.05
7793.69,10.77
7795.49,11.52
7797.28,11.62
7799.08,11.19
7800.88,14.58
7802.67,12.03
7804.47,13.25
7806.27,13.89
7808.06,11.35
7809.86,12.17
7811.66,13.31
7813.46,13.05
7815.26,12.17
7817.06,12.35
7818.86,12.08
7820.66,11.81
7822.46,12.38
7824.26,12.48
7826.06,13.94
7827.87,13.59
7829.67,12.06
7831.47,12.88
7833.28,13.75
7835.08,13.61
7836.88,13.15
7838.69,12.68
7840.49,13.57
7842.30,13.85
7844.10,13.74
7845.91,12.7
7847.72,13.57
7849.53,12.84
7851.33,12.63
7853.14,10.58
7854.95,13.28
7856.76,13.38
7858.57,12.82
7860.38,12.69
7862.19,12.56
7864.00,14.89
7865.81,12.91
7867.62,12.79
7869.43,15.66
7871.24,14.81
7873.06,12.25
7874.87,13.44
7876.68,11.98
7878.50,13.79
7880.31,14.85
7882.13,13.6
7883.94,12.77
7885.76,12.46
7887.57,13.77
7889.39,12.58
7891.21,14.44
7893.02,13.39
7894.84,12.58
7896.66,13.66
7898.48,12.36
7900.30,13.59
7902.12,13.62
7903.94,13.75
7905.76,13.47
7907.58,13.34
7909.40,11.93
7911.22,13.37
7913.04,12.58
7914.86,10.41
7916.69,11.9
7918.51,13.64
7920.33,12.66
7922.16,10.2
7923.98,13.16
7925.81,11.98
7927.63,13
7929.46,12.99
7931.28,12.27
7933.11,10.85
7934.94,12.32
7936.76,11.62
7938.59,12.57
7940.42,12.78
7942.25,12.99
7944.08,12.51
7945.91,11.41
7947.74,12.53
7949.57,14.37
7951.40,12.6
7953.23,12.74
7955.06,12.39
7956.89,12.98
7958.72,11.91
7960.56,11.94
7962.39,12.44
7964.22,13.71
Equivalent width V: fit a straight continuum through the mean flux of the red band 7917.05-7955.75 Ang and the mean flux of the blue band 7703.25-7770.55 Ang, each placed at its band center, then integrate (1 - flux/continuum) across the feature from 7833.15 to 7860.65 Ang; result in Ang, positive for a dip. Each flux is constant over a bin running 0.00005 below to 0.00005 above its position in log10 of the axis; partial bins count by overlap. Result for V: -0.7 Ang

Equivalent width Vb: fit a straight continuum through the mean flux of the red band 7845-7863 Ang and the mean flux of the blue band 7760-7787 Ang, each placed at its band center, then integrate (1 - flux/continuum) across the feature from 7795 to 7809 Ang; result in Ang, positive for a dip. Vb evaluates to 0.4 Ang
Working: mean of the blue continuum 12.9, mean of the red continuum 12.7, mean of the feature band 12.5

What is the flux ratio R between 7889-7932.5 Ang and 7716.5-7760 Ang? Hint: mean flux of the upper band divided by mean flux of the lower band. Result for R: 0.97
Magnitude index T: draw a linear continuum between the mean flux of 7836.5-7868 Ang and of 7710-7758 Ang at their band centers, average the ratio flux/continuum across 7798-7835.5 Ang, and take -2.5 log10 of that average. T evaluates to 0.03 mag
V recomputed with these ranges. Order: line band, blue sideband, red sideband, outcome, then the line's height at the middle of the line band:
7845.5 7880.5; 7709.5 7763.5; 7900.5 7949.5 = -1.3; 12.7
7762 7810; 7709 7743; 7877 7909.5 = 2.0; 13.2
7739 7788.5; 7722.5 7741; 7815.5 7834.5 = 0.1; 13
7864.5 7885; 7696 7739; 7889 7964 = -1.3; 12.7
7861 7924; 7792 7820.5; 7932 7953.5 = -3.6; 12.4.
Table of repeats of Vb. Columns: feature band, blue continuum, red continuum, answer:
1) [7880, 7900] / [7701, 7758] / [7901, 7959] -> -1.0 Ang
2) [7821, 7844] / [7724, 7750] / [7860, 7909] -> 0.2 Ang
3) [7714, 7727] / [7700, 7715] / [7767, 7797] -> -0.5 Ang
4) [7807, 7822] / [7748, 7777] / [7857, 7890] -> 1.0 Ang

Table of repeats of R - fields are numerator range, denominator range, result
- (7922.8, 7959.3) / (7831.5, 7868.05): 0.95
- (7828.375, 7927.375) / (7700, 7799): 1.01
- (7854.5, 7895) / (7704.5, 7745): 1.02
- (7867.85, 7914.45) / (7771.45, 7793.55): 1.04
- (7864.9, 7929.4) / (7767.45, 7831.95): 1.03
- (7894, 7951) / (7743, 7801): 0.98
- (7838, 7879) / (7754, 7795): 1.03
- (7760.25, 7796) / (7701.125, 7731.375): 0.98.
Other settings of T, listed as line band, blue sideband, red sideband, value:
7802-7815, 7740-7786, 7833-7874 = 0.04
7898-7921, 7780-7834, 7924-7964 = -0.03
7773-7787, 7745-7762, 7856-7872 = 0.05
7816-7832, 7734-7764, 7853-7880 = 0.06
